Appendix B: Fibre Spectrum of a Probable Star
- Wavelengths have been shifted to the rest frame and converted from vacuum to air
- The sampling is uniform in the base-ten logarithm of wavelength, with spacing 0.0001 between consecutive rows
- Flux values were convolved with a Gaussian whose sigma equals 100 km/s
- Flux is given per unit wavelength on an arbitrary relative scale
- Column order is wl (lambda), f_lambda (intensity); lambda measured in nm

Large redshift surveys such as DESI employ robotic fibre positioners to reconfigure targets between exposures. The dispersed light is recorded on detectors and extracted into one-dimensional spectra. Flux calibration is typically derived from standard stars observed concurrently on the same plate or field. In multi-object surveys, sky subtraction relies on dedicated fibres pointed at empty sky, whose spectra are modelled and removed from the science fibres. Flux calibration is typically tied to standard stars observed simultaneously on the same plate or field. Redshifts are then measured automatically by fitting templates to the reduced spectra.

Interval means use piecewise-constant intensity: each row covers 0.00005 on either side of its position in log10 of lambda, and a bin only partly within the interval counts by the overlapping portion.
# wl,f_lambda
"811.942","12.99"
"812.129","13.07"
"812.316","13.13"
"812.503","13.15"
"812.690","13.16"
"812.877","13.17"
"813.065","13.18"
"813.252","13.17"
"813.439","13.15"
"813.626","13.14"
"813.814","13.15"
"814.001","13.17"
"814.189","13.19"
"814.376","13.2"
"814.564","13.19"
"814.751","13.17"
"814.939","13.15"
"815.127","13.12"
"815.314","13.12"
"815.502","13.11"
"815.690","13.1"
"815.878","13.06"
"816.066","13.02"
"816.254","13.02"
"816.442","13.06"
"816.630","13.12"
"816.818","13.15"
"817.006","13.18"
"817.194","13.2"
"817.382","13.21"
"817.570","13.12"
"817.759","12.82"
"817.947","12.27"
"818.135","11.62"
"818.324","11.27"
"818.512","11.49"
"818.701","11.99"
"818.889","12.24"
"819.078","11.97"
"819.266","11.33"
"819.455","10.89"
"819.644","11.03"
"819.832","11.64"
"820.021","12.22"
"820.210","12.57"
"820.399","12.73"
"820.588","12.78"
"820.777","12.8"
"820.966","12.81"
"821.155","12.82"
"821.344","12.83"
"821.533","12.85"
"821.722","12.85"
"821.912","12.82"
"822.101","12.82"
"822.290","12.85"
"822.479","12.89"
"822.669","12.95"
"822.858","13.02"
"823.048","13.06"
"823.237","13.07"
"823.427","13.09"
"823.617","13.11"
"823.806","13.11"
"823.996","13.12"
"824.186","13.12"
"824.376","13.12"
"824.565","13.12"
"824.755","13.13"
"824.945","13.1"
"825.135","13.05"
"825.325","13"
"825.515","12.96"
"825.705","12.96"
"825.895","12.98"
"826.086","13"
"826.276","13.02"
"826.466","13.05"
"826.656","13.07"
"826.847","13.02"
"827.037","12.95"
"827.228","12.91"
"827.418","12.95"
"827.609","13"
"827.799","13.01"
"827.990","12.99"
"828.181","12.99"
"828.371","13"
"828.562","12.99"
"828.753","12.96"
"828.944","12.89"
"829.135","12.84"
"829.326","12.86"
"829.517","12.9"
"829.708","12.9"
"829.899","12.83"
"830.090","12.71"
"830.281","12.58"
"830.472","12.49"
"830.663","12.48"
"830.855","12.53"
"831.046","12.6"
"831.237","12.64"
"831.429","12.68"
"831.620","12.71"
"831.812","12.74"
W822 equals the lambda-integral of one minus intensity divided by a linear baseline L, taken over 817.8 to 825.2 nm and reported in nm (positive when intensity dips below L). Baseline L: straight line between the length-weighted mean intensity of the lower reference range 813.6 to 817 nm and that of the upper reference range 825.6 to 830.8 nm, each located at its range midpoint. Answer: 0.26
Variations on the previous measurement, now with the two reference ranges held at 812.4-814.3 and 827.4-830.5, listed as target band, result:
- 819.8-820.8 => 0.04 nm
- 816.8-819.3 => 0.14 nm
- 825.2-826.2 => 0.00 nm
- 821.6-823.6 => 0.01 nm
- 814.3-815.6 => 0.00 nm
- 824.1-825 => -0.01 nm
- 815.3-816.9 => 0.00 nm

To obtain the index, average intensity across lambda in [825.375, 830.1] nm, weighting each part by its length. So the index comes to 13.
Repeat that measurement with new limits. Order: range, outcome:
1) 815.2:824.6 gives 12.7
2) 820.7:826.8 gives 13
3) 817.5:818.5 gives 12.1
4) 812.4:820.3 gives 12.7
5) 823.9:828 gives 13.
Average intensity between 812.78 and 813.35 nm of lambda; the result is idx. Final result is 13.2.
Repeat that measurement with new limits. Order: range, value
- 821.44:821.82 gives 12.8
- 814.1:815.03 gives 13.2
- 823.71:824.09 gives 13.1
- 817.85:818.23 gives 12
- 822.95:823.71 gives 13.1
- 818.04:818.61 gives 11.5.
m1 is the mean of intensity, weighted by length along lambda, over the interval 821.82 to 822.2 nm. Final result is 12.8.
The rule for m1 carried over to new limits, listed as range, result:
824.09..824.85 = 13.1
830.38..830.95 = 12.5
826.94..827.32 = 12.9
